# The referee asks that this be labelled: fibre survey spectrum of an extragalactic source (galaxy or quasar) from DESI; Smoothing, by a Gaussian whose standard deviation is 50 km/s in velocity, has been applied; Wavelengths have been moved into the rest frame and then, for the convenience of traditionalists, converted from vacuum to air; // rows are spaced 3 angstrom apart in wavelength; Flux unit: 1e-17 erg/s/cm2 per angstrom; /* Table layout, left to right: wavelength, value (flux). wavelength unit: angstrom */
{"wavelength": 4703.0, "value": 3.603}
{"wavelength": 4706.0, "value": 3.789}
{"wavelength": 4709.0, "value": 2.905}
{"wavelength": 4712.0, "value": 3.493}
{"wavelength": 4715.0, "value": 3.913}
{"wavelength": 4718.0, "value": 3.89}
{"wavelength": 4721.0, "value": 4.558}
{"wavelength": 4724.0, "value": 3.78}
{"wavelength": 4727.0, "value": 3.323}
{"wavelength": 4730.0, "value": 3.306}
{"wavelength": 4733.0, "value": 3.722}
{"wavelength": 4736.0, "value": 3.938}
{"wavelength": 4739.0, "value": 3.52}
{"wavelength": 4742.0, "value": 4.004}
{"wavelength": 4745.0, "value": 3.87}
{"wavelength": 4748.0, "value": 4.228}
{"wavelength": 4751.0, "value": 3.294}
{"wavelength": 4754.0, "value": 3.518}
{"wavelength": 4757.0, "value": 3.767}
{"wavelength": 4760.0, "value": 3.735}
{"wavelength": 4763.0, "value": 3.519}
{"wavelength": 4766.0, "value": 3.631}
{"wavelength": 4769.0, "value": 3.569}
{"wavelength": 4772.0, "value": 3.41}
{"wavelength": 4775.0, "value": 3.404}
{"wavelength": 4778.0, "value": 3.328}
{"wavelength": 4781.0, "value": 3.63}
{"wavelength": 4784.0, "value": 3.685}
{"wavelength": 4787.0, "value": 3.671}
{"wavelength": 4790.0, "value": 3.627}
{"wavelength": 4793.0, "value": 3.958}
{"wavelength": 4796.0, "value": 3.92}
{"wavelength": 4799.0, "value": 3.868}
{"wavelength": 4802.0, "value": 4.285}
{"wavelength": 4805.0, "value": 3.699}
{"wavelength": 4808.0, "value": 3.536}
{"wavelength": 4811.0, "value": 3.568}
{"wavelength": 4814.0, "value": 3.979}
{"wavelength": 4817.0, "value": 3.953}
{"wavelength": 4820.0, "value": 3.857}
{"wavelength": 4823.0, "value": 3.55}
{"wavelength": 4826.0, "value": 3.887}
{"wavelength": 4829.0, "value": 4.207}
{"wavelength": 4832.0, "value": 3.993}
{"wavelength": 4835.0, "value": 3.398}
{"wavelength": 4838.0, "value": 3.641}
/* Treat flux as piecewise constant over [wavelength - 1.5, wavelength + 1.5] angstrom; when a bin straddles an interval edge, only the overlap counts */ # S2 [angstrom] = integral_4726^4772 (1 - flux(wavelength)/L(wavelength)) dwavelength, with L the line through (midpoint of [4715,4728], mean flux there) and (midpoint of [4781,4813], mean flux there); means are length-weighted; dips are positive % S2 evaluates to 2.4 angstrom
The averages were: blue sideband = 3.91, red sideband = 3.78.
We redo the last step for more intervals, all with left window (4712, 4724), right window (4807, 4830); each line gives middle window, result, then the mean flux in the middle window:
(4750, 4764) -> 1.2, 3.58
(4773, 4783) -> 1.1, 3.46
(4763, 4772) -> 0.8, 3.55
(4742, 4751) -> 0.1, 3.92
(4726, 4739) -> 1.3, 3.58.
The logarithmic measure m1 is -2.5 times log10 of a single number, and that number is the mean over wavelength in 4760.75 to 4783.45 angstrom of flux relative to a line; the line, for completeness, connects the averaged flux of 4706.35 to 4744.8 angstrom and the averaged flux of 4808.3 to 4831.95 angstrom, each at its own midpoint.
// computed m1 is 0.08 mag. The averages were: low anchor 3.7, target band 3.51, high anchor 3.85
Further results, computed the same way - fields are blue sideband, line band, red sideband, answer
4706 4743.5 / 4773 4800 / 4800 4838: 0.03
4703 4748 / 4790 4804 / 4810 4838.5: -0.05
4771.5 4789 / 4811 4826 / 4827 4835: 0.01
